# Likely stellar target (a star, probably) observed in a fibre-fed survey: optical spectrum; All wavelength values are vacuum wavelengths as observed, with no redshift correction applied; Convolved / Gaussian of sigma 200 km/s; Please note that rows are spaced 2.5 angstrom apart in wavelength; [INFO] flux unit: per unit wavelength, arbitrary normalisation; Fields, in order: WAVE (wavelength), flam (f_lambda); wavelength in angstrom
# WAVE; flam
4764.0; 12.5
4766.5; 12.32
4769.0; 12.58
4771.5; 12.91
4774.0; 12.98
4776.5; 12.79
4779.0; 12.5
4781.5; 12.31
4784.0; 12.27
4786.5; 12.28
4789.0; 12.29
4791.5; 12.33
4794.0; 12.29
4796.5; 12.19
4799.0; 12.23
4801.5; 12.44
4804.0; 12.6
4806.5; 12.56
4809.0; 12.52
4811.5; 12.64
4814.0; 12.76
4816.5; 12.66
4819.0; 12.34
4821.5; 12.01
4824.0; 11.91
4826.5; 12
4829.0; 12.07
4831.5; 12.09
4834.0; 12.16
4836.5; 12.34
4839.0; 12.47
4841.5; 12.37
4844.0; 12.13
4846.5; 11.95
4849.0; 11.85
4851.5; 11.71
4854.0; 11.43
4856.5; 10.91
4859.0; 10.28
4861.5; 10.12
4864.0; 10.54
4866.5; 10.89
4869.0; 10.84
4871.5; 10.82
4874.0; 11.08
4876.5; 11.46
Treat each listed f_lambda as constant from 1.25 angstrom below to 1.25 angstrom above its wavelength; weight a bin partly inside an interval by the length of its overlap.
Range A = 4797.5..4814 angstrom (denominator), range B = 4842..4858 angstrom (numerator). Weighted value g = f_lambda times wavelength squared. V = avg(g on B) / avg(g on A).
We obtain 0.95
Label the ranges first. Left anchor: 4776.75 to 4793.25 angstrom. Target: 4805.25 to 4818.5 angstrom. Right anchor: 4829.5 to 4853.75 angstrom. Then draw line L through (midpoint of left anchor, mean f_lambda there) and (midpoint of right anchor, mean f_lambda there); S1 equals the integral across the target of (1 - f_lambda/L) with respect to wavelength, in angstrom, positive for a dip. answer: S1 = -0.4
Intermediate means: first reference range 12.4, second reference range 12.1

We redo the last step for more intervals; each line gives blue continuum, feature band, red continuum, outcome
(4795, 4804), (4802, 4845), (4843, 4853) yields -0.8 angstrom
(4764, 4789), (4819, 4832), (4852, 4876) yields -0.5 angstrom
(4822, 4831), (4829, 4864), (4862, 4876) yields -0.6 angstrom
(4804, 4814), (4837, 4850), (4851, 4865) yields -1.0 angstrom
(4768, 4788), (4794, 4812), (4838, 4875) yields -0.4 angstrom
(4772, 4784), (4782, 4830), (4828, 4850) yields 0.3 angstrom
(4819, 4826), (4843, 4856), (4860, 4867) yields -0.9 angstrom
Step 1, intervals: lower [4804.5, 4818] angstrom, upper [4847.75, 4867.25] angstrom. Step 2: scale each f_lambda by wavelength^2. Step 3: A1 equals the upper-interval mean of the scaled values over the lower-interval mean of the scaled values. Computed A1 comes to 0.9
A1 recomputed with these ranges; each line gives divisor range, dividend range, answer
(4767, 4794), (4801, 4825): 1.01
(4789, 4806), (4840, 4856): 0.98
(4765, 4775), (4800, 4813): 1.00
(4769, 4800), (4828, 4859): 0.98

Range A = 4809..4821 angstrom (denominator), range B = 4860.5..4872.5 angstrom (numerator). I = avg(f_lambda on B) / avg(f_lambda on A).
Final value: 0.8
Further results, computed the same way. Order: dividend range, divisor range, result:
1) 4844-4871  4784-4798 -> 0.90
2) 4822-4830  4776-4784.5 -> 0.96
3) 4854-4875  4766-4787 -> 0.85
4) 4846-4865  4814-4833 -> 0.91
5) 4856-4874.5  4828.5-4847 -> 0.87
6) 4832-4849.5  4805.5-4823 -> 0.98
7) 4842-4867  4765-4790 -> 0.90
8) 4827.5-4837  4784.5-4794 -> 0.99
